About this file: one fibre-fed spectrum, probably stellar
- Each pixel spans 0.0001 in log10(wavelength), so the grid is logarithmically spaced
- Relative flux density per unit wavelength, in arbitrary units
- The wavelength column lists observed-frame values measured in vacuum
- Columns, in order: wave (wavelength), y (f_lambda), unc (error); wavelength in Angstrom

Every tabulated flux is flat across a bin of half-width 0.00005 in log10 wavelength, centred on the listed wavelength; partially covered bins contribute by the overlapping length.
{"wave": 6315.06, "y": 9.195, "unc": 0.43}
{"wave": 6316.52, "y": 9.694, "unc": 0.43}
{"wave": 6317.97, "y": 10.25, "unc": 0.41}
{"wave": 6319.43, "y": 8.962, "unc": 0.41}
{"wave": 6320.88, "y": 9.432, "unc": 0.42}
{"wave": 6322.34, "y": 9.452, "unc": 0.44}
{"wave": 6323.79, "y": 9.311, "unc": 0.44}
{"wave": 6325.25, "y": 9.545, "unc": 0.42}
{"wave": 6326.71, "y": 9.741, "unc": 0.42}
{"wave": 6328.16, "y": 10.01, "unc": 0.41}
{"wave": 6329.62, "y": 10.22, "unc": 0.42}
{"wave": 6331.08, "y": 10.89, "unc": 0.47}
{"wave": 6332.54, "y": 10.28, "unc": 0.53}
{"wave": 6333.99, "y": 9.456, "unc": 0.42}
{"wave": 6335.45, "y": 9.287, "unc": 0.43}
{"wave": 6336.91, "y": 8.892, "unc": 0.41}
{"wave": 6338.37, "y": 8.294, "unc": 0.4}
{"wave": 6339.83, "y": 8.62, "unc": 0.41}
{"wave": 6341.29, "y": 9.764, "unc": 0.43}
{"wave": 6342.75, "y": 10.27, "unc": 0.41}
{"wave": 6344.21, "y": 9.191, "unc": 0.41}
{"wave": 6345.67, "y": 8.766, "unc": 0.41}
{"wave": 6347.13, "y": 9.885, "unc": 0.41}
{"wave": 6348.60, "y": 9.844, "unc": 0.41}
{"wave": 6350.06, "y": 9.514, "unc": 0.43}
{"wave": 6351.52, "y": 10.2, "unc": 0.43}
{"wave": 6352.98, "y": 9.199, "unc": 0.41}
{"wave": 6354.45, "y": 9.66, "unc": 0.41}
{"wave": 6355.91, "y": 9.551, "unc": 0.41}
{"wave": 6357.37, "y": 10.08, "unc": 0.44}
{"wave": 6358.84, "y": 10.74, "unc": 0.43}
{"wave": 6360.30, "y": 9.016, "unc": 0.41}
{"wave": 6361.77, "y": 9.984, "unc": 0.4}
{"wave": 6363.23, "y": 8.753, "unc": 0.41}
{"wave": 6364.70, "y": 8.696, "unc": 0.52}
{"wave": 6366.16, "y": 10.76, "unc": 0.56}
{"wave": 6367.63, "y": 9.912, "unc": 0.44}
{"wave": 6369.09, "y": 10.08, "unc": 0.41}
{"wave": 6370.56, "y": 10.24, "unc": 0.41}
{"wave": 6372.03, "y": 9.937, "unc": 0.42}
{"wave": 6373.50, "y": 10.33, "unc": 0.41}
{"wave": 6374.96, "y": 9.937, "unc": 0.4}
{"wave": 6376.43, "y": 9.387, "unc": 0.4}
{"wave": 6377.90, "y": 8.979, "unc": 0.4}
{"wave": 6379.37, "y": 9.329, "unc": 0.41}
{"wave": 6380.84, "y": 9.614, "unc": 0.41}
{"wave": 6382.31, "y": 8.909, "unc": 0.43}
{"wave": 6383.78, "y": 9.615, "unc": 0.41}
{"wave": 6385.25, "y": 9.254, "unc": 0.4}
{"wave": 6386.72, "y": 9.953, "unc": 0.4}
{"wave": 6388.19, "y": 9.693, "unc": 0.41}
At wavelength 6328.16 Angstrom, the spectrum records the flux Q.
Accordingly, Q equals 10.01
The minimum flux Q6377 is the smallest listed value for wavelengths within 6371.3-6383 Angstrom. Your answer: 8.909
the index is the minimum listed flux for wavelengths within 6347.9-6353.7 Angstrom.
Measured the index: 9.199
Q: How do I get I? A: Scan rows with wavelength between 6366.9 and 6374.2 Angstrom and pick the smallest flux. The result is 9.912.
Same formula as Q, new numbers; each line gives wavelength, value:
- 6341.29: 9.764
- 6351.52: 10.2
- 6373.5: 10.33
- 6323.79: 9.311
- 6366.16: 10.76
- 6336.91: 8.892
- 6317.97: 10.25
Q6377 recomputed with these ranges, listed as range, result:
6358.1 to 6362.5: 9.016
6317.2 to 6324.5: 8.962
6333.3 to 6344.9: 8.294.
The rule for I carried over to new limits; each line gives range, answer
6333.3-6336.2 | 9.287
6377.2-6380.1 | 8.979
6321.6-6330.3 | 9.311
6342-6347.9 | 8.766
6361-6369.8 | 8.696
